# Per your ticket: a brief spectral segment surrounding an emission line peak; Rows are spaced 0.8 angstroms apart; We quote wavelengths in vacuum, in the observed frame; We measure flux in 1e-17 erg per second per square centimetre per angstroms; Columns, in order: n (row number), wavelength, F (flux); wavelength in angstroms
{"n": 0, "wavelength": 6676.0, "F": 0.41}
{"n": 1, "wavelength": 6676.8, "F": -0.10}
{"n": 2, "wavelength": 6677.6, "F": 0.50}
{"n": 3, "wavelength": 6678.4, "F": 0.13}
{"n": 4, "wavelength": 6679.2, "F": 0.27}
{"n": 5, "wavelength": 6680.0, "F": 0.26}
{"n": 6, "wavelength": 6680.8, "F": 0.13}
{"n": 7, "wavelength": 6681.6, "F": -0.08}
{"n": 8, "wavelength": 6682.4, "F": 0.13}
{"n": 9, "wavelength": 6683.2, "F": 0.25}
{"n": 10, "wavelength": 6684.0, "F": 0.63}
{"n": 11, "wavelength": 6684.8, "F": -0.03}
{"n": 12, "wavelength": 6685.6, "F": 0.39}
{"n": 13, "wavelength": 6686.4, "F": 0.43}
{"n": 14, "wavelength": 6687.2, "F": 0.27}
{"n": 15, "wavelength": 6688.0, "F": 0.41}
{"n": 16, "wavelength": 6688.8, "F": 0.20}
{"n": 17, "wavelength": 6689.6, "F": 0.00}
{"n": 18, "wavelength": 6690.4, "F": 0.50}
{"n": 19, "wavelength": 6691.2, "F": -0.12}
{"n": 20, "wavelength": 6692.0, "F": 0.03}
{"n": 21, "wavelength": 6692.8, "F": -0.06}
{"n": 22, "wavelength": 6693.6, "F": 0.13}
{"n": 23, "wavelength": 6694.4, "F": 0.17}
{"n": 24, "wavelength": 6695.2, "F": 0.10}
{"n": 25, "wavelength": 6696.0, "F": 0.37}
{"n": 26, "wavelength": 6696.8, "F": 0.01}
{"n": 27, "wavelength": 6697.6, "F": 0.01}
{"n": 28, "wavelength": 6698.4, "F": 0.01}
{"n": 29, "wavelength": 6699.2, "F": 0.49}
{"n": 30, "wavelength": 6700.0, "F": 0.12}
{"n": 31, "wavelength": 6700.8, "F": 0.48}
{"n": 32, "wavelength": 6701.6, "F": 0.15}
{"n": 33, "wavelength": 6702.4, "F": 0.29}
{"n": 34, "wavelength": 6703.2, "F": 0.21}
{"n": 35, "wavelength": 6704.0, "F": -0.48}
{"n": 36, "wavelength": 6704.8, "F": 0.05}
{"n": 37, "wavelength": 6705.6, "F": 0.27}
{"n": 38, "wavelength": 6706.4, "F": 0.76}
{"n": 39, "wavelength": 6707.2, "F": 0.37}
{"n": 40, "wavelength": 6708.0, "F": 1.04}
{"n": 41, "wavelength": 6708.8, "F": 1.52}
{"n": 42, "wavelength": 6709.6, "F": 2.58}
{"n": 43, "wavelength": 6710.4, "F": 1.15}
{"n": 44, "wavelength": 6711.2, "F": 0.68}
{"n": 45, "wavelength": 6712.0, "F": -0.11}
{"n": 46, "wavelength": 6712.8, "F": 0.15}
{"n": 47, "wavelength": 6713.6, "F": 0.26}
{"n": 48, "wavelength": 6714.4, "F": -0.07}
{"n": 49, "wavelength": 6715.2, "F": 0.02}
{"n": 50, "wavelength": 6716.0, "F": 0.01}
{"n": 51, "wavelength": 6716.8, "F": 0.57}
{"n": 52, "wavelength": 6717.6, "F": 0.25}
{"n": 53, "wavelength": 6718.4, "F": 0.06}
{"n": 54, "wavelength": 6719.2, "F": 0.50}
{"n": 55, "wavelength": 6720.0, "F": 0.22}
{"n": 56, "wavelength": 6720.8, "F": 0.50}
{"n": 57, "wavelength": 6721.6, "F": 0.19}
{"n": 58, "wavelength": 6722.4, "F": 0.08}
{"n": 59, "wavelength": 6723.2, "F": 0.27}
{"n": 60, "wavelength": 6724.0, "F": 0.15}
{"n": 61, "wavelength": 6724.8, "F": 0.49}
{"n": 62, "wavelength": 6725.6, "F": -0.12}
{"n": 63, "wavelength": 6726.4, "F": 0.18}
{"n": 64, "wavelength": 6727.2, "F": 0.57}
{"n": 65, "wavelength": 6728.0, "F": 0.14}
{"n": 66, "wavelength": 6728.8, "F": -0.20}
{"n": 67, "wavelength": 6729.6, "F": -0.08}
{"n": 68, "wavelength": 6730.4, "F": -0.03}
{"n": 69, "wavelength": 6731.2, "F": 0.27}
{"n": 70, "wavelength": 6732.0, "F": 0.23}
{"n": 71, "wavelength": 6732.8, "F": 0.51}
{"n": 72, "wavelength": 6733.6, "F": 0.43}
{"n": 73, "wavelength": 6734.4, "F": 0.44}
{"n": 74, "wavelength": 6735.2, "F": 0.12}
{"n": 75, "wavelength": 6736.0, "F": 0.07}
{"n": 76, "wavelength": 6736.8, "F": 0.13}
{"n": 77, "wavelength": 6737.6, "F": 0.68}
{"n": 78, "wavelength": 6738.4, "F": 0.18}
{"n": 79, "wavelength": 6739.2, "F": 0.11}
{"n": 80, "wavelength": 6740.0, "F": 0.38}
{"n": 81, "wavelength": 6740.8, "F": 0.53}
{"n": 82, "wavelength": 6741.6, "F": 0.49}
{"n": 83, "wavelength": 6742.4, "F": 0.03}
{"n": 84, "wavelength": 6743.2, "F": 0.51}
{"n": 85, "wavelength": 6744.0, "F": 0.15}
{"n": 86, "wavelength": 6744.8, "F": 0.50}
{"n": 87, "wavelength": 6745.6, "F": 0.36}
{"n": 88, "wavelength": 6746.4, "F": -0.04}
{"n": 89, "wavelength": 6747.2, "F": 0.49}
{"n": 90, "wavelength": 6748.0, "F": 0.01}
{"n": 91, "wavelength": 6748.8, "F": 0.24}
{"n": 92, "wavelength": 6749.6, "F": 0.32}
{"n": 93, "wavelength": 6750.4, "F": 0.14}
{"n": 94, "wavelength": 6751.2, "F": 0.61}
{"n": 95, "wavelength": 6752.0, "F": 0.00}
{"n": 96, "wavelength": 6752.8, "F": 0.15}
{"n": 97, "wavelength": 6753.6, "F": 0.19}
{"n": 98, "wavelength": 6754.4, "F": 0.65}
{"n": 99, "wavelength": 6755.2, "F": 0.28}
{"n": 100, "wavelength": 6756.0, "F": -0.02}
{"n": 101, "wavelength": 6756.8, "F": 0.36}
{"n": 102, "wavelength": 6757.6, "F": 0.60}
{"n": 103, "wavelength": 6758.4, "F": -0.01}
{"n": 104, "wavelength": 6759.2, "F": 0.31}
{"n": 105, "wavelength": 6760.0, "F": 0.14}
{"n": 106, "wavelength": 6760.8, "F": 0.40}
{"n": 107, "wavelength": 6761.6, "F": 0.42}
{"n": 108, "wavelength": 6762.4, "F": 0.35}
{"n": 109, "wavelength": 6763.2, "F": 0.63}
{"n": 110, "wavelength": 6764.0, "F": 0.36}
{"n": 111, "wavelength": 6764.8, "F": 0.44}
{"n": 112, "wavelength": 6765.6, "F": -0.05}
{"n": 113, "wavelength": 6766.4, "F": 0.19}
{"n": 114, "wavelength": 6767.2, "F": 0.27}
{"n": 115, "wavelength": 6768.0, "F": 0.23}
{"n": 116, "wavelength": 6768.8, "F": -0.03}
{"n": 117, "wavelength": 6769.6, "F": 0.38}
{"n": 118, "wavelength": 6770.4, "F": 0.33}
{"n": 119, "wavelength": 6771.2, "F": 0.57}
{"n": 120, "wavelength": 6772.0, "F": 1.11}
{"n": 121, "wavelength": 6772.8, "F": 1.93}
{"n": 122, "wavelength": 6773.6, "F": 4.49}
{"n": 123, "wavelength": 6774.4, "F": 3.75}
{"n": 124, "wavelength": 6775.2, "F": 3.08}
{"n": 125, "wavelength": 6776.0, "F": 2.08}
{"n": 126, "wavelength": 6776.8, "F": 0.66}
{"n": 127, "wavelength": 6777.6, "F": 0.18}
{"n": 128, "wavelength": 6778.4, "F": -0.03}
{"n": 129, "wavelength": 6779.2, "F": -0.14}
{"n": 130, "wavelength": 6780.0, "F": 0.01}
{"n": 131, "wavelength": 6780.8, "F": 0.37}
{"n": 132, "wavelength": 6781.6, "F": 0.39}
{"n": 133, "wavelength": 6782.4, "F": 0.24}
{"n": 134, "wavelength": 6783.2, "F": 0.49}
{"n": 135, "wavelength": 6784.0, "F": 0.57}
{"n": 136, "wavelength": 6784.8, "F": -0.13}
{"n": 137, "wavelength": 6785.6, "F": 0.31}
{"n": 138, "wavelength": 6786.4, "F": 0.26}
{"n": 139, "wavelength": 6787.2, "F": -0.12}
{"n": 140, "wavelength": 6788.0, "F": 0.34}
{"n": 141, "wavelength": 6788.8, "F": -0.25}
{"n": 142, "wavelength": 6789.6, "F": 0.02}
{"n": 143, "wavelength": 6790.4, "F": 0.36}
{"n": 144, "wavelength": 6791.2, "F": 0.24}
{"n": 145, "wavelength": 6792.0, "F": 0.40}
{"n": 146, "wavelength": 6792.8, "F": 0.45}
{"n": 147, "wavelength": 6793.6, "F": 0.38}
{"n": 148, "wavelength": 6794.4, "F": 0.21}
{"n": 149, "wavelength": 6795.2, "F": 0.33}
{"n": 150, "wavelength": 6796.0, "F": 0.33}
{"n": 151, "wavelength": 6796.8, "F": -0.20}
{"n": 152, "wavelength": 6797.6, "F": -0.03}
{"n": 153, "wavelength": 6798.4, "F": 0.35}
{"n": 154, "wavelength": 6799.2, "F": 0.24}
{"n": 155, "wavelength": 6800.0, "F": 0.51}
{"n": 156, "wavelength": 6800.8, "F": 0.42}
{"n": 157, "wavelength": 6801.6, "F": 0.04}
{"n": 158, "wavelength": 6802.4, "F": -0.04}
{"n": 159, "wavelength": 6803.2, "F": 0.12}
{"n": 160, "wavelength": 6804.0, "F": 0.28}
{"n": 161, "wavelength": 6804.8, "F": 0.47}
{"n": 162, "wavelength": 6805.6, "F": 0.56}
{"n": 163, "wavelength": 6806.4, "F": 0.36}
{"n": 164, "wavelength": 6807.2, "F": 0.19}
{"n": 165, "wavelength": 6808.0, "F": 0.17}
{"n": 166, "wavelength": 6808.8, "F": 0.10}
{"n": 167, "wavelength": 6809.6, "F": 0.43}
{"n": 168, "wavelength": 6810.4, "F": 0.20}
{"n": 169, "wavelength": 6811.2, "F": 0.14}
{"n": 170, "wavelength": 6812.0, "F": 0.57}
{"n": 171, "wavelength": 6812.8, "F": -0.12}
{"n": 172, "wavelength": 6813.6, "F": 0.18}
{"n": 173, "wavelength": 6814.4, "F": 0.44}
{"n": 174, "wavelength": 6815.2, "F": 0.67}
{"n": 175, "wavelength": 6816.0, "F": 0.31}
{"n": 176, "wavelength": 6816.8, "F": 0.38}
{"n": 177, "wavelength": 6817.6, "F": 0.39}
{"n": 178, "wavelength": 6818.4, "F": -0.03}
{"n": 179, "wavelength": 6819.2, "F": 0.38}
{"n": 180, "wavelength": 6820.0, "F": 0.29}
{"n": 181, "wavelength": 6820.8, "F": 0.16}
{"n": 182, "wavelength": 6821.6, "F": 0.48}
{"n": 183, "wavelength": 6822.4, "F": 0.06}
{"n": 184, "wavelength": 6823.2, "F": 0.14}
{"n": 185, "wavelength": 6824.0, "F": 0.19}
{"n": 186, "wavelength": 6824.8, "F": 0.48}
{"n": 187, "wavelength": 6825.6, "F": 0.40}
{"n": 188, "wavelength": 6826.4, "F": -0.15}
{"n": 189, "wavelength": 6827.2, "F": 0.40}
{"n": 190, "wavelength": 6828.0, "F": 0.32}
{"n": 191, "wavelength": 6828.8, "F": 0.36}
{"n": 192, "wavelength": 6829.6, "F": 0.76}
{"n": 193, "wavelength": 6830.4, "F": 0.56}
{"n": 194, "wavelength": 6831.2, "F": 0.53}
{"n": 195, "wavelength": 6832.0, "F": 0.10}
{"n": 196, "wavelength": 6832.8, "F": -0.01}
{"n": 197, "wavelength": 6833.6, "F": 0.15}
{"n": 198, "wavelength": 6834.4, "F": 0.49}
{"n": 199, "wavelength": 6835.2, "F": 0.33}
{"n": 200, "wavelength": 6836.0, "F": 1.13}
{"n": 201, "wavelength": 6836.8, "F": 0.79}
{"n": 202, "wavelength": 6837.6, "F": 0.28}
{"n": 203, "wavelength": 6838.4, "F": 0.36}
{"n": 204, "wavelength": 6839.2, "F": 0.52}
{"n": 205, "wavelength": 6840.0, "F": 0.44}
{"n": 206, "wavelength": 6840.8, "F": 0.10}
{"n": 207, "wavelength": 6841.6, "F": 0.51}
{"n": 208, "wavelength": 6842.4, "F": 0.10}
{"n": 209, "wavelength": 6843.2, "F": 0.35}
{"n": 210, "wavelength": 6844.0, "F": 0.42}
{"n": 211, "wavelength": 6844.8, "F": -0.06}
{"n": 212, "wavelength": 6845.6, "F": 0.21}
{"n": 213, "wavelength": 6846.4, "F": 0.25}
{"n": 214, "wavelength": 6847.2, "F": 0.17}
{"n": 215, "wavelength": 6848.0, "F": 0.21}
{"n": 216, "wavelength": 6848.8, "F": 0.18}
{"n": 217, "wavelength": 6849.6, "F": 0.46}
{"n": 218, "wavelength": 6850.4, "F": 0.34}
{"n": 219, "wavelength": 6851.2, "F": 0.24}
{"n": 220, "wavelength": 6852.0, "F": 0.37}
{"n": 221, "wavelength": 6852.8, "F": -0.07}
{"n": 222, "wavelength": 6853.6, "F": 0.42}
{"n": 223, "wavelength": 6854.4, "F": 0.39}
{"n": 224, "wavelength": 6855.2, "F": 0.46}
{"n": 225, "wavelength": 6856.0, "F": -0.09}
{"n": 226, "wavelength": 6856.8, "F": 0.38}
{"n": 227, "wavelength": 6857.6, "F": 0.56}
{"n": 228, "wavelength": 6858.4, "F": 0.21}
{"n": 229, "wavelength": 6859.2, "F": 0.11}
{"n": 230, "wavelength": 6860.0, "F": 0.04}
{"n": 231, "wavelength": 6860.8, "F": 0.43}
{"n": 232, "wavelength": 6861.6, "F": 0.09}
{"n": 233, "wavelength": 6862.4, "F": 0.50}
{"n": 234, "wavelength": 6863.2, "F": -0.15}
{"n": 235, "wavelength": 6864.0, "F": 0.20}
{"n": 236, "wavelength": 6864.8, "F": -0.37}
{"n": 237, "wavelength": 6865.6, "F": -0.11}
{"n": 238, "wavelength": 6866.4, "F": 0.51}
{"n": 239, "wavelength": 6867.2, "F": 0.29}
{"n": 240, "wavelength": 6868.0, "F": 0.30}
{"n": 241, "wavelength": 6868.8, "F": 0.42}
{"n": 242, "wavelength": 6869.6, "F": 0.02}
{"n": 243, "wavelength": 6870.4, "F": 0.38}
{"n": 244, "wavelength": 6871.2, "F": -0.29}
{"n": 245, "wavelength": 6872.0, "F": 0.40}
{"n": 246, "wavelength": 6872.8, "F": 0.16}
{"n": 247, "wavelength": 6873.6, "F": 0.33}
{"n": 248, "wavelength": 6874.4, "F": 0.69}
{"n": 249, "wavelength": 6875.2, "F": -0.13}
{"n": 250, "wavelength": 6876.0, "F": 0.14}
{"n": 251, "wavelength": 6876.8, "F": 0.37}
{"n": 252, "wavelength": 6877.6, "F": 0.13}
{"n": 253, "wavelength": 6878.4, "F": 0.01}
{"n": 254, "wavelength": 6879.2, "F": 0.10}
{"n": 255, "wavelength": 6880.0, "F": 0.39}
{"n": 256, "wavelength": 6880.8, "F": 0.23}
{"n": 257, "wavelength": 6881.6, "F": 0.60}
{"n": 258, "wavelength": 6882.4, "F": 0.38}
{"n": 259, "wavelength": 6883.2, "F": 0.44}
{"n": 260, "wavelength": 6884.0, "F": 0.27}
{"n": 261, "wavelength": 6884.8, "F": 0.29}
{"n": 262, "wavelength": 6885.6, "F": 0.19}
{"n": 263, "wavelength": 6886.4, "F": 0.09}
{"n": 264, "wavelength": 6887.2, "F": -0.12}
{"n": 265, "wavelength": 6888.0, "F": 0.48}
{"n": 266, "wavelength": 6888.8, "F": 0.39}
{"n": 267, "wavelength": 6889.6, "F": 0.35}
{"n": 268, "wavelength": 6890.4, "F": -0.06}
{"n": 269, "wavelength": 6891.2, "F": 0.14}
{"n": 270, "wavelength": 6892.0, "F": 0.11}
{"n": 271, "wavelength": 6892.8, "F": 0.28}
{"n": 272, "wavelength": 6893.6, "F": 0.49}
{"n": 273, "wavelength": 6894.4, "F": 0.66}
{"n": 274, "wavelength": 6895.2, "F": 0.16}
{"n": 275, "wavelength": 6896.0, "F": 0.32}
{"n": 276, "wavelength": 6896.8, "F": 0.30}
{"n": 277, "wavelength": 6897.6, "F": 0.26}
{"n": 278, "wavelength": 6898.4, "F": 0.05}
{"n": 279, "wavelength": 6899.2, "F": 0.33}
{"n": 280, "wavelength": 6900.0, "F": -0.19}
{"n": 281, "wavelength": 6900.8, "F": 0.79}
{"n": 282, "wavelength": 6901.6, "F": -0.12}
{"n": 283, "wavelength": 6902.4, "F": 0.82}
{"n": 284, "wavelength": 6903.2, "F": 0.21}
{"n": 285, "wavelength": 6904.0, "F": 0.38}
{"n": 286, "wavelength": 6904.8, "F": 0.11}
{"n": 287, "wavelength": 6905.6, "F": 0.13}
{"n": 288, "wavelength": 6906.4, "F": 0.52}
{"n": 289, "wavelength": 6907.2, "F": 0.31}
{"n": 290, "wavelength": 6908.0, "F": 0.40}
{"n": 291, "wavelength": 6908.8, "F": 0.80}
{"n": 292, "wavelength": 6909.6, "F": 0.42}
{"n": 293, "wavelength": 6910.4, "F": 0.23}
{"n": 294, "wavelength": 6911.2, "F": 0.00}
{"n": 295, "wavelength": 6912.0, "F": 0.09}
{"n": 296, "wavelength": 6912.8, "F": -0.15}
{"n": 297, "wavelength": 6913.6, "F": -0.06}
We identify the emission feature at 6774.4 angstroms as [O III] 5007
